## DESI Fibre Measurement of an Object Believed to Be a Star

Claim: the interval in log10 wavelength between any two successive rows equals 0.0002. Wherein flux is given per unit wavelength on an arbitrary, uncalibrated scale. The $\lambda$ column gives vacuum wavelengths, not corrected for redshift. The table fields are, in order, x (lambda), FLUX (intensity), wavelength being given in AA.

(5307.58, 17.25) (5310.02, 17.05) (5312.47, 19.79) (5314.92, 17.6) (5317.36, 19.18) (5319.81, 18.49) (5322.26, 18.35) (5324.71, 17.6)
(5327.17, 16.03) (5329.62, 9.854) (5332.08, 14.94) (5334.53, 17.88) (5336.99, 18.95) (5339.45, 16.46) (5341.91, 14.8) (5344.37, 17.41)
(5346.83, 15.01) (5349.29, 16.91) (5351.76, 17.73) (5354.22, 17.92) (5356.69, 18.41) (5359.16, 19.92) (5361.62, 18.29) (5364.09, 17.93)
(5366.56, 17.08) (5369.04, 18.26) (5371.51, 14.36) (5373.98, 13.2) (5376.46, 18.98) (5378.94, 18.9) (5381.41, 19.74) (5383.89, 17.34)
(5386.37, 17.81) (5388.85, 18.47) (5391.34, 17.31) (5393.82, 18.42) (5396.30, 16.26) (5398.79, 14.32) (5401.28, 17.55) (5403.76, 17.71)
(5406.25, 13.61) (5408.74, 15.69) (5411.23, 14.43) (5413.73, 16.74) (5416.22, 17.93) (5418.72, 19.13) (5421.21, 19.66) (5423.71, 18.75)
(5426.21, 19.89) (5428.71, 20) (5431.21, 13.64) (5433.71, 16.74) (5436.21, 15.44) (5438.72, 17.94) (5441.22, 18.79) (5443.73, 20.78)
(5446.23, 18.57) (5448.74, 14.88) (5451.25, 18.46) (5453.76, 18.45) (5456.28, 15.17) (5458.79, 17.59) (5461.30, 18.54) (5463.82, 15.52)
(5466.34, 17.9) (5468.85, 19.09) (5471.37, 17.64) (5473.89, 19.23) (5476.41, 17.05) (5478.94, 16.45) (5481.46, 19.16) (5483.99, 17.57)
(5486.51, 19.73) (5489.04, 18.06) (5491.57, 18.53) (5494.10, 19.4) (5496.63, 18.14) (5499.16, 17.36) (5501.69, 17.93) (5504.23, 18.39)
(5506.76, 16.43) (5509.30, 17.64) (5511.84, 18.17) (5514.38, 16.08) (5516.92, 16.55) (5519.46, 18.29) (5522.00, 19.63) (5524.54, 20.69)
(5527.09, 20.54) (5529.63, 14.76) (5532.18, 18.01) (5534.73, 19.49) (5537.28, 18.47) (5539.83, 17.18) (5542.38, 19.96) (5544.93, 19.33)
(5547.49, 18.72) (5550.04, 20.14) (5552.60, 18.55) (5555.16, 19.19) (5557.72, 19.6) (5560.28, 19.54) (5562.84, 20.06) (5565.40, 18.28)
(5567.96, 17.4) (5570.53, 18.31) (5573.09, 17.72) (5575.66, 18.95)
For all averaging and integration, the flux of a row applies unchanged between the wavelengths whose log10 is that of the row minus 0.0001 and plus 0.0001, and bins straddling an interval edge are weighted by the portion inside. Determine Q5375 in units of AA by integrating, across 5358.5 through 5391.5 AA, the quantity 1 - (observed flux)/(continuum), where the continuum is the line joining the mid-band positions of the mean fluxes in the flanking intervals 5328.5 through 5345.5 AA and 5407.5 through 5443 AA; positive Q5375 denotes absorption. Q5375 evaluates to -2.2 AA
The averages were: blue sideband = 15.8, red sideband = 17.5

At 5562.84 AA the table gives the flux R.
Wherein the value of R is 20.06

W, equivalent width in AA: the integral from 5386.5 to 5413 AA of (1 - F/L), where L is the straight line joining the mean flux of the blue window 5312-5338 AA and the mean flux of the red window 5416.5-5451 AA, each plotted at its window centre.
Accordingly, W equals 1.9 AA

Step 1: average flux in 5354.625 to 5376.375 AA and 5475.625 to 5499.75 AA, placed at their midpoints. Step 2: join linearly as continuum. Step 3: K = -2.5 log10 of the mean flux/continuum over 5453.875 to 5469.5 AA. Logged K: 0.04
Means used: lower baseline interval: 17.3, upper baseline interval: 18.2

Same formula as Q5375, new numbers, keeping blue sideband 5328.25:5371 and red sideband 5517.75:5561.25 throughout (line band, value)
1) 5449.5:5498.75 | 0.75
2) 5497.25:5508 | 0.55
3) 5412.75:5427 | -0.84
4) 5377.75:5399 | -0.59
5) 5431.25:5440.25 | 0.73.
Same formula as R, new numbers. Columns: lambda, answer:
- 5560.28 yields 19.54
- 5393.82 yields 18.42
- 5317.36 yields 19.18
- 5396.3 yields 16.26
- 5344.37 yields 17.41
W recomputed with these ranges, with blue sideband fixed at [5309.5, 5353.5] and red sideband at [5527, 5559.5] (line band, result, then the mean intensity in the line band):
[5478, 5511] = 0.39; 18.1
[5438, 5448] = -0.57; 18.9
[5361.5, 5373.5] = 0.26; 16.8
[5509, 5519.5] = 0.71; 17.2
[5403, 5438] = 1.11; 17.1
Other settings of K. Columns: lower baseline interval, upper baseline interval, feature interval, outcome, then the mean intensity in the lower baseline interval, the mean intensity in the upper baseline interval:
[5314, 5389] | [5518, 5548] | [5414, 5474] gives 0.01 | 17.2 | 18.7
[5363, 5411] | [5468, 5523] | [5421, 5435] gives -0.04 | 16.9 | 18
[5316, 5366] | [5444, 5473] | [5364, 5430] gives 0.00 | 17.1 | 17.6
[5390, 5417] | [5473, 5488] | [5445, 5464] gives 0.02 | 16.3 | 18.2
